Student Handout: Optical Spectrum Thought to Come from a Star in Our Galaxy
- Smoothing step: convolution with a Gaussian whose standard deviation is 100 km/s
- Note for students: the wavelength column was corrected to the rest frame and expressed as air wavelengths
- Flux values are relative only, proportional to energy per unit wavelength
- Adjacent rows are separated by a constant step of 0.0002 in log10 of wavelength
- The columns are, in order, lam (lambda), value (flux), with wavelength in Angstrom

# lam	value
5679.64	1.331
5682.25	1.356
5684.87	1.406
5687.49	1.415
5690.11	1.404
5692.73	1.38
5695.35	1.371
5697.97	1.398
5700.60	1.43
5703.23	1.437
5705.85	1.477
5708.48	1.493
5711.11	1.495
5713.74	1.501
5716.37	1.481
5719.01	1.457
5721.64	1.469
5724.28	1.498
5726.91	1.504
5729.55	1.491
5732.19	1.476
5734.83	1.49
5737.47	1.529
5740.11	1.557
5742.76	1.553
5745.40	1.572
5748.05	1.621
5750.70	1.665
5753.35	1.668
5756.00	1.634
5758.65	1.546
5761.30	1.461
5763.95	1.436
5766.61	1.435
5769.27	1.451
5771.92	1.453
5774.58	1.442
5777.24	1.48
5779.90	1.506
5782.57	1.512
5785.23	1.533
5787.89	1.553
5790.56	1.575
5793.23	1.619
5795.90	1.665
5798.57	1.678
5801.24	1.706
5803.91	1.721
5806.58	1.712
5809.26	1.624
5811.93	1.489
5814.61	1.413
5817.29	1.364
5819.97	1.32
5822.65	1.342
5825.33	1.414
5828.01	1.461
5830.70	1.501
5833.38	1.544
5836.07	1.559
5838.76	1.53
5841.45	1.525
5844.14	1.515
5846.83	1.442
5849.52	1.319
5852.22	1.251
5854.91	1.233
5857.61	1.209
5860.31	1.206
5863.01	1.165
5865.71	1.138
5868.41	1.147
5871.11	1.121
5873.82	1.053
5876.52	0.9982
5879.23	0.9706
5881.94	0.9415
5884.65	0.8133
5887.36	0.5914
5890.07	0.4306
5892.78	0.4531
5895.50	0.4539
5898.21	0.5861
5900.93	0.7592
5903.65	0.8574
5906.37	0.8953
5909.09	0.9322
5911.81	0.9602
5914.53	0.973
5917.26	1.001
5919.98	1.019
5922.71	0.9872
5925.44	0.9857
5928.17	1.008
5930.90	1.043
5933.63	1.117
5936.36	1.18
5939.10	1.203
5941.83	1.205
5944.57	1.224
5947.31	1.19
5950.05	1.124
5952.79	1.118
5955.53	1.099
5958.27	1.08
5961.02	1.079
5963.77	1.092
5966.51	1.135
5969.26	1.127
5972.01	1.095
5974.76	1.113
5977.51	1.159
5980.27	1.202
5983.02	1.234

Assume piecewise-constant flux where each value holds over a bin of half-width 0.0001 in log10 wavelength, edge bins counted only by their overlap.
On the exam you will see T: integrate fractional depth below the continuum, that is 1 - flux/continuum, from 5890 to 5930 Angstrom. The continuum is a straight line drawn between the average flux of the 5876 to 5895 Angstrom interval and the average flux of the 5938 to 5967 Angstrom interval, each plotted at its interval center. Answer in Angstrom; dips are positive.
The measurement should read 2.2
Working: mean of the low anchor 0.718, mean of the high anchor 1.14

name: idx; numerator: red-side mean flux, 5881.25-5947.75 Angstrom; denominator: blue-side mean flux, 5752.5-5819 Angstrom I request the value 0.59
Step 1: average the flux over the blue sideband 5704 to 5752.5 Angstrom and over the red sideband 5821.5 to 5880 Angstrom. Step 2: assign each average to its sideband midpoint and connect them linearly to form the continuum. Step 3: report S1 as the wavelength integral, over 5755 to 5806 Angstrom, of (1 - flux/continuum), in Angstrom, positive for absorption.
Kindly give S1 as -4.43 Angstrom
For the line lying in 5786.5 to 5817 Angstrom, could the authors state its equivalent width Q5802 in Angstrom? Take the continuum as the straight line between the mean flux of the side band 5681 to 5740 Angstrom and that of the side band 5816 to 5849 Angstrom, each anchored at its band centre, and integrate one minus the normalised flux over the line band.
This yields -3.12 Angstrom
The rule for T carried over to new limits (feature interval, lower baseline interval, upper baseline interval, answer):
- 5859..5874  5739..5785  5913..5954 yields 1.4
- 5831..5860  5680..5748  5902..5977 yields -4.1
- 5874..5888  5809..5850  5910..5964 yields 4.2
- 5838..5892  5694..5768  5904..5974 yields 5.1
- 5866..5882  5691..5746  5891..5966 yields 0.9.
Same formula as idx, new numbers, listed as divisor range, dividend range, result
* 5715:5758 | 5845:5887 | 0.73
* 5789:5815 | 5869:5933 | 0.53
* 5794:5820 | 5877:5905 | 0.44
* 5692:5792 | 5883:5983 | 0.66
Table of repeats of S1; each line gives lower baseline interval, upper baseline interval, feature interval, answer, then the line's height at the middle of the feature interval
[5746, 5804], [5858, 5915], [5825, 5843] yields -4.7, 1.2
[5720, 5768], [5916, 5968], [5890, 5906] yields 7.7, 1.2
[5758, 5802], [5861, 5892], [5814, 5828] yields -1.1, 1.28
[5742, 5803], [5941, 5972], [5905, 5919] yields 3.2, 1.23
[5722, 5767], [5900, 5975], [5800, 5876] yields -4.6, 1.31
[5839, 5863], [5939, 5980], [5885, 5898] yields 7.7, 1.26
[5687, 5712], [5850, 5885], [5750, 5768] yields -3.1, 1.32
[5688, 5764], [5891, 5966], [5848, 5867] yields -0.9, 1.17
